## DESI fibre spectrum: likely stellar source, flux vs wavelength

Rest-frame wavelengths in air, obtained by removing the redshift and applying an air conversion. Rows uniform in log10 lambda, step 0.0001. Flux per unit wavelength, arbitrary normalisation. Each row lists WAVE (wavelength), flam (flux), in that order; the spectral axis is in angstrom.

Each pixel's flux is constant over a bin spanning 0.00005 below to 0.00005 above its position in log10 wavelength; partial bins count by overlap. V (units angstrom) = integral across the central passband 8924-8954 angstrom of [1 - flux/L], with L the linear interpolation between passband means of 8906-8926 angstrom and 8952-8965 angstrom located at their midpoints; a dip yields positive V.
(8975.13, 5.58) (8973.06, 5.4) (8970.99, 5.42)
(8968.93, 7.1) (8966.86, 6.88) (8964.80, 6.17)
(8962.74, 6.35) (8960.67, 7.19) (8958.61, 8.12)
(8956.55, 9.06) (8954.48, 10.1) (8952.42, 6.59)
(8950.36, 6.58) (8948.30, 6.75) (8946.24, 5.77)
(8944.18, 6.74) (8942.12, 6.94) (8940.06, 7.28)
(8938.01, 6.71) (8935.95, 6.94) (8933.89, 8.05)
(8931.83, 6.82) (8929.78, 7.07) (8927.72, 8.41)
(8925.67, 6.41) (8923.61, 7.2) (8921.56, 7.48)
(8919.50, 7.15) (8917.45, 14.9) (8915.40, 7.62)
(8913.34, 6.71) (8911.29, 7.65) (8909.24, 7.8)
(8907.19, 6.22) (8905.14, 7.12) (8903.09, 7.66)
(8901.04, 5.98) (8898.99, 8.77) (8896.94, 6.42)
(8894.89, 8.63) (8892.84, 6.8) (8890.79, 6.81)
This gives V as 3.34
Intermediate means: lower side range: 7.96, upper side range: 7.8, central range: 7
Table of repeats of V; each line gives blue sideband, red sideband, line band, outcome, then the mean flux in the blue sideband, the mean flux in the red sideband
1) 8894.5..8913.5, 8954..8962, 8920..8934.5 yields 0.8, 7.28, 8.42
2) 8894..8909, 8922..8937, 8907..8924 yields -2.2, 7.27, 7.28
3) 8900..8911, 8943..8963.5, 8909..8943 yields -2.7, 7.01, 7.33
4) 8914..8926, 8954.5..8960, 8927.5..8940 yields 2.0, 8.52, 8.77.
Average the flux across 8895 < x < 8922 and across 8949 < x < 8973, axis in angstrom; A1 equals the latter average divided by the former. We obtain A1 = 0.91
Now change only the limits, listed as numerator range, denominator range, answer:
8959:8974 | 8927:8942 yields 0.88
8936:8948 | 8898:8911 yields 0.92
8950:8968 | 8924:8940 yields 1.04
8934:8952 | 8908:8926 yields 0.83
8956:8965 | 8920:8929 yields 1.01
